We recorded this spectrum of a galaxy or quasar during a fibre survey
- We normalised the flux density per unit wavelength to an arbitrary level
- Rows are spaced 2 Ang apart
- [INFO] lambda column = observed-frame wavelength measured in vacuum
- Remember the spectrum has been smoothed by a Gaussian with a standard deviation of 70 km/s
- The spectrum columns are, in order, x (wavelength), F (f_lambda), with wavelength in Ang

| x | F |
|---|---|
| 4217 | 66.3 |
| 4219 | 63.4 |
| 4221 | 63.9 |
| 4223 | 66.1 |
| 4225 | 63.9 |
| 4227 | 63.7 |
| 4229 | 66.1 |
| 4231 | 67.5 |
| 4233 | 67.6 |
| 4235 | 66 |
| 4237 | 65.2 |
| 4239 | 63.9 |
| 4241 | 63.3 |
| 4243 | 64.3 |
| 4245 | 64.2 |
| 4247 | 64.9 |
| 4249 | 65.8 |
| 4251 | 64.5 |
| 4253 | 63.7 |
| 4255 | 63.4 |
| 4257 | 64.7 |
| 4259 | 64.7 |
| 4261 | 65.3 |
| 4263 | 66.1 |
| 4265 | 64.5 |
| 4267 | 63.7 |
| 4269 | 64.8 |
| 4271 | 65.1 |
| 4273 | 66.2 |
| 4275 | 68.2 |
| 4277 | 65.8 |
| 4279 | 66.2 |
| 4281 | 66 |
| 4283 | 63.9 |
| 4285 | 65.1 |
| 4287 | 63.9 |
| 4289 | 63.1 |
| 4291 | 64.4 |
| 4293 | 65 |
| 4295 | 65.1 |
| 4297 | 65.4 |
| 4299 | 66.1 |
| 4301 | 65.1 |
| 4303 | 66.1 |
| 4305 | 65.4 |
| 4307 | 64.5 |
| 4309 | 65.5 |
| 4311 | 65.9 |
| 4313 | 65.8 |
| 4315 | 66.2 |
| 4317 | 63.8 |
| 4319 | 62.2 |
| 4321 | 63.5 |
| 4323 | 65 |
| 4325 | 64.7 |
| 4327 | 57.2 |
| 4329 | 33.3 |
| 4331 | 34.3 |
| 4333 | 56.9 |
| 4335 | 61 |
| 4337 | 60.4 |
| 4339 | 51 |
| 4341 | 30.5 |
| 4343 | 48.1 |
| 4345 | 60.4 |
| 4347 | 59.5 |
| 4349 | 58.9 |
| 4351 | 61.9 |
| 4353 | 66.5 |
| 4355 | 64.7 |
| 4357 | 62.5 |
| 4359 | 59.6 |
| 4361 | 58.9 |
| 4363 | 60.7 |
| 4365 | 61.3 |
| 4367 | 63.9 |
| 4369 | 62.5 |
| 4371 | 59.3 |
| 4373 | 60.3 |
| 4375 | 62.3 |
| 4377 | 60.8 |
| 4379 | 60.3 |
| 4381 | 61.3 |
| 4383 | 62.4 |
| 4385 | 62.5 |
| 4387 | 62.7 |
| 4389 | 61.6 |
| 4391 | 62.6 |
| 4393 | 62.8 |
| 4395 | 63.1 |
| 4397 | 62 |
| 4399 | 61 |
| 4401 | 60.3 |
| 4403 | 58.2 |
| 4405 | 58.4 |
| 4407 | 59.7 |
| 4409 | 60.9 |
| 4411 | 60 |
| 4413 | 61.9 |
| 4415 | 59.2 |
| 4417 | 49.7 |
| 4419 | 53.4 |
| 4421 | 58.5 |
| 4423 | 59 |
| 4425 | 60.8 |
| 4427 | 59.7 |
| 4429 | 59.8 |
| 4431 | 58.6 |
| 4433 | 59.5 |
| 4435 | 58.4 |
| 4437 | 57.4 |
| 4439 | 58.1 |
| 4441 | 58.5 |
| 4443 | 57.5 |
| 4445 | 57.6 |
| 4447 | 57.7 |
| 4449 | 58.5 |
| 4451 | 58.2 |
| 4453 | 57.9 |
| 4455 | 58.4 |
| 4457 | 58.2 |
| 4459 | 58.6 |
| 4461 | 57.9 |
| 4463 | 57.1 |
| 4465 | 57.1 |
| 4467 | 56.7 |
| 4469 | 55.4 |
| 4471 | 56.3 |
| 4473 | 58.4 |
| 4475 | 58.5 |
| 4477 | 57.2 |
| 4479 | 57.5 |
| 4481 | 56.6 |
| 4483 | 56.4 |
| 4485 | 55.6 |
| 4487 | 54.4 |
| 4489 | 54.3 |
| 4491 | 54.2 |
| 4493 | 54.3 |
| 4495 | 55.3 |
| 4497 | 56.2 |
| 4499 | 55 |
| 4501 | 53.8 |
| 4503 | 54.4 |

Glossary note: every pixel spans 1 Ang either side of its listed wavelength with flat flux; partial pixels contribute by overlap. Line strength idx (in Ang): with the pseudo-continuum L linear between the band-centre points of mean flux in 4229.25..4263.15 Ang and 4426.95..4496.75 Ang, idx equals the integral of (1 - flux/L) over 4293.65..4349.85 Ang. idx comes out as 2.98 Ang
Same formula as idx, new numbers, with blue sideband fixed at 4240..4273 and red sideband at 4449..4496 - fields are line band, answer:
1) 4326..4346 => 4.0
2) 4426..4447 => -0.1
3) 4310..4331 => 0.9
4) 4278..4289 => -0.2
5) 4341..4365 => 0.8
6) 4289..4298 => -0.2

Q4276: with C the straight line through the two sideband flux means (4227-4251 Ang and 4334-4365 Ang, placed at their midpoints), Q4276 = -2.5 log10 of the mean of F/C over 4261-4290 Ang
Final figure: -0.04 mag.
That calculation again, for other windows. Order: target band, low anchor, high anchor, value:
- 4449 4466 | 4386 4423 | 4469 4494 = -0.013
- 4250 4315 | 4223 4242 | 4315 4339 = -0.076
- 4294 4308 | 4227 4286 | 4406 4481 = -0.032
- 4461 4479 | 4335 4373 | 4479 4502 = -0.028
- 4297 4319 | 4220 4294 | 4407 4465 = -0.038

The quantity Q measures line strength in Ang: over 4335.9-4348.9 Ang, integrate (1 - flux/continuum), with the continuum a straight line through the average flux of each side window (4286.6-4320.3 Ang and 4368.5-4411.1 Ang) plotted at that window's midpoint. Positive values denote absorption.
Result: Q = 2.3 Ang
